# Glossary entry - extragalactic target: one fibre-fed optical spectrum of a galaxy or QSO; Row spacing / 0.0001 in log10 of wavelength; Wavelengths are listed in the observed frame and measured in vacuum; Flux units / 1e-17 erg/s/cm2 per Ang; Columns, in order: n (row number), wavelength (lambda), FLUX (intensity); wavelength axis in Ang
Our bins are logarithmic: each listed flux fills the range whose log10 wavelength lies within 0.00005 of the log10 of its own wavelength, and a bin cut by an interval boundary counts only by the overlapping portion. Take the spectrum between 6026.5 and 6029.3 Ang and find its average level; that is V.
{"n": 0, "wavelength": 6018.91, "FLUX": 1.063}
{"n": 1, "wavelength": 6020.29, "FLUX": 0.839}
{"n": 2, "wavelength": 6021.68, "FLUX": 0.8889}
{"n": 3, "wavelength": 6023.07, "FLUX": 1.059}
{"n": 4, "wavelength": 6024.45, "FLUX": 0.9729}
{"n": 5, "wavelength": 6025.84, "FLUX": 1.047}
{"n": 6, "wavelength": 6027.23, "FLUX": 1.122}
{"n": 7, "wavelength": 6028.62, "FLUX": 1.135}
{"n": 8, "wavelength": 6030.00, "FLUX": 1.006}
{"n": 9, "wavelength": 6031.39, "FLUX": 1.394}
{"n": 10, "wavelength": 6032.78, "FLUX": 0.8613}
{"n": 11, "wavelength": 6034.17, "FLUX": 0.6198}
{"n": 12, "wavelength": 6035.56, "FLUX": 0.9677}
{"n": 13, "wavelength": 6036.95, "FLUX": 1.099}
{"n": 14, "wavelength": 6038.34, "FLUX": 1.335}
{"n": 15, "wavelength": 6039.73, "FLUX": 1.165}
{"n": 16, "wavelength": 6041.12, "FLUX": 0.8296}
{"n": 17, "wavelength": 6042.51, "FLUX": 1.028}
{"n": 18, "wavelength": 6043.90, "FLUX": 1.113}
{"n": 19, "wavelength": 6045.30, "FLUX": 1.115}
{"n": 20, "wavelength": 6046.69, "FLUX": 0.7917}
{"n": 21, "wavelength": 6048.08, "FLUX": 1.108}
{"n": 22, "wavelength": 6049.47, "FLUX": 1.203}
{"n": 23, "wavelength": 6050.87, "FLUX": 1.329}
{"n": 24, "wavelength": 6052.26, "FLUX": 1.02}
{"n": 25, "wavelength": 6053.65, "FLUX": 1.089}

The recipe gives 1.13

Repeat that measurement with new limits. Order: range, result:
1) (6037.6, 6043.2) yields 1.09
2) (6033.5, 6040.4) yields 1.04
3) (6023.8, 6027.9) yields 1.05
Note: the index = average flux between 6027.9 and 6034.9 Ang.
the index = 1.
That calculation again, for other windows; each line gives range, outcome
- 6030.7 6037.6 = 0.987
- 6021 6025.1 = 0.975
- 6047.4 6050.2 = 1.16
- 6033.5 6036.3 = 0.8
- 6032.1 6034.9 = 0.742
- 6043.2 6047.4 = 1.01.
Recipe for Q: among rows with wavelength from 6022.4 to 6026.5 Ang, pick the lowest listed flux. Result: 0.9729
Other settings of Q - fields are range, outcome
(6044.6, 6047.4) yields 0.7917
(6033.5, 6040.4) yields 0.6198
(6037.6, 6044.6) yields 0.8296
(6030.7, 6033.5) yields 0.8613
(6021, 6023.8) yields 0.8889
